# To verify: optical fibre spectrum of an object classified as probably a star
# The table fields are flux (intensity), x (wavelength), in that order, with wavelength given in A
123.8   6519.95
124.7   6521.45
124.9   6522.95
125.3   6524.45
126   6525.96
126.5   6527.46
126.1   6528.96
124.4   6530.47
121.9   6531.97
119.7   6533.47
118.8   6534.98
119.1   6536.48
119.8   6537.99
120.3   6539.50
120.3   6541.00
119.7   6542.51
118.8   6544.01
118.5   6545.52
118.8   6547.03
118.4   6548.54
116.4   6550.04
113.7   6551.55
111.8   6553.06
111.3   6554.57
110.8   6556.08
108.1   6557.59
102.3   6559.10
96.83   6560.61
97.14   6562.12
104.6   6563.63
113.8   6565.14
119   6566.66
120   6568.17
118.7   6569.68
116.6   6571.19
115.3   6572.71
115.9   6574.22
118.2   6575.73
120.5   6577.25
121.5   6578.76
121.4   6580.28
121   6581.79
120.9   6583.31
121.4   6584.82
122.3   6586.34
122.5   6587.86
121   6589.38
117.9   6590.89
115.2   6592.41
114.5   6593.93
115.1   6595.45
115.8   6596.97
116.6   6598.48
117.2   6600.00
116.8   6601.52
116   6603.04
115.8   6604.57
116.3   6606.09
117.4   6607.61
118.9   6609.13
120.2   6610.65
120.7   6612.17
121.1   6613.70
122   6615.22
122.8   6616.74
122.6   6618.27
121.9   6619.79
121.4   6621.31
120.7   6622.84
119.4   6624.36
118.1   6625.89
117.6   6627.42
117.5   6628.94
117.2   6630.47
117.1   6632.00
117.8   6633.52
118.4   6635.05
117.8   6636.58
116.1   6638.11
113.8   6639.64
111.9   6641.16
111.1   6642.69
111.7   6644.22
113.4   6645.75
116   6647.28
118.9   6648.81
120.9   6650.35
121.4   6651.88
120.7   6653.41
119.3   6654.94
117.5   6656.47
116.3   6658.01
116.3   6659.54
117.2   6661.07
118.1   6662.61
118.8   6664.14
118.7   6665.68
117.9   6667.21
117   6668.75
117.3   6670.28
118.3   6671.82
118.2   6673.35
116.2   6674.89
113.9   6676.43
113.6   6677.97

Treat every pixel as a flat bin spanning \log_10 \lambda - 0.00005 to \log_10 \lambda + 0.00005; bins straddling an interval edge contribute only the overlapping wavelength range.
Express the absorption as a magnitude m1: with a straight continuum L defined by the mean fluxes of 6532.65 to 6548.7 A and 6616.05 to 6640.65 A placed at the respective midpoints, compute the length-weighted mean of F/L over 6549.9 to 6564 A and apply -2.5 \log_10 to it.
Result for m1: 0.12 mag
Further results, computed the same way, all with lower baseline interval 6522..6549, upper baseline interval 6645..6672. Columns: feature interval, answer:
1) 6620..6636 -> 0.00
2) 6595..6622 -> 0.00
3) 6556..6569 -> 0.12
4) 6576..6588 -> -0.01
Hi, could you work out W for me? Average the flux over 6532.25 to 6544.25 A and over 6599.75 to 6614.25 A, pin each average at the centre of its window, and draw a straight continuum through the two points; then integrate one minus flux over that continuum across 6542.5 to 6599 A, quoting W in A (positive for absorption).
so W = 1.59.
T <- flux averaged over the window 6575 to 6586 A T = 121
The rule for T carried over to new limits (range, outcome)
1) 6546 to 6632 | 117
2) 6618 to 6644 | 117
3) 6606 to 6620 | 121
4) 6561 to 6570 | 111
